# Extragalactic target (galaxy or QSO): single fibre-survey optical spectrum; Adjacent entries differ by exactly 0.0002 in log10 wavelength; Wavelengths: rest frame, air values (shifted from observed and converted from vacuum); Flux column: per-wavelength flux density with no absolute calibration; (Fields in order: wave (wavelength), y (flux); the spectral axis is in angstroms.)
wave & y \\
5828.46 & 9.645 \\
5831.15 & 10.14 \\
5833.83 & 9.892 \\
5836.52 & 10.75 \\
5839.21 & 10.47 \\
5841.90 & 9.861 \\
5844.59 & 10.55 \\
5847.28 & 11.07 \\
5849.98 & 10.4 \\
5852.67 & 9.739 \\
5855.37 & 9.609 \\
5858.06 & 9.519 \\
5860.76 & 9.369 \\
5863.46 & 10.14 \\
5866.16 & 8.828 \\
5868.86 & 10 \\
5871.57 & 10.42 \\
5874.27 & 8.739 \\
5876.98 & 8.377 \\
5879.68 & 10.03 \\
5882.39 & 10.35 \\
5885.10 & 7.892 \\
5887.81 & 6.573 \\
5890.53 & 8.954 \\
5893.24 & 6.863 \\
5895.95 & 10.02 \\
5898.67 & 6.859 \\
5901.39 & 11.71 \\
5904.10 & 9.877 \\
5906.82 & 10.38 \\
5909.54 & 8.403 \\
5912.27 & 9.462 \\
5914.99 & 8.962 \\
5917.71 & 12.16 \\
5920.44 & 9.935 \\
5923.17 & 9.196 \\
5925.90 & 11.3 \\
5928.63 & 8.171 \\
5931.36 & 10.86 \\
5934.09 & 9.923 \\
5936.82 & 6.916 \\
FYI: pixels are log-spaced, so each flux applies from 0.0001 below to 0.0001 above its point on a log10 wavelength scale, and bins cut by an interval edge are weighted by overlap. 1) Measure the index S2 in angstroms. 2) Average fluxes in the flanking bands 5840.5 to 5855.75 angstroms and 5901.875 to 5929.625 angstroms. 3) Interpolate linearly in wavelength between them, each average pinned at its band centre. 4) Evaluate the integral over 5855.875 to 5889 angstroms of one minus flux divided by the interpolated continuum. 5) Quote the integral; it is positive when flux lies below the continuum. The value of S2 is 2.9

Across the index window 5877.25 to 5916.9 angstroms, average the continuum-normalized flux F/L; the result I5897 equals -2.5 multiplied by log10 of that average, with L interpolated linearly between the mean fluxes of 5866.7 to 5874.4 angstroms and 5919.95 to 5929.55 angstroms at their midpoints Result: 0.079 mag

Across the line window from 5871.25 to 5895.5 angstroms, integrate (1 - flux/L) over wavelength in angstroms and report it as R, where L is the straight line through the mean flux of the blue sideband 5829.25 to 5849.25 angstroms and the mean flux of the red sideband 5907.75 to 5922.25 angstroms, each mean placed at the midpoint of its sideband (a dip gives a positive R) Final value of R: 3.3 angstroms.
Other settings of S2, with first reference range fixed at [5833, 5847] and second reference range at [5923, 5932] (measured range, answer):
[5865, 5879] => 1.2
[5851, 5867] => 1.1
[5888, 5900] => 2.4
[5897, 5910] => 0.6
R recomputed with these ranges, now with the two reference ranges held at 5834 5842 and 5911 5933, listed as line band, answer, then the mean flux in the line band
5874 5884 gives 0.77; 9.41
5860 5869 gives 0.62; 9.55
